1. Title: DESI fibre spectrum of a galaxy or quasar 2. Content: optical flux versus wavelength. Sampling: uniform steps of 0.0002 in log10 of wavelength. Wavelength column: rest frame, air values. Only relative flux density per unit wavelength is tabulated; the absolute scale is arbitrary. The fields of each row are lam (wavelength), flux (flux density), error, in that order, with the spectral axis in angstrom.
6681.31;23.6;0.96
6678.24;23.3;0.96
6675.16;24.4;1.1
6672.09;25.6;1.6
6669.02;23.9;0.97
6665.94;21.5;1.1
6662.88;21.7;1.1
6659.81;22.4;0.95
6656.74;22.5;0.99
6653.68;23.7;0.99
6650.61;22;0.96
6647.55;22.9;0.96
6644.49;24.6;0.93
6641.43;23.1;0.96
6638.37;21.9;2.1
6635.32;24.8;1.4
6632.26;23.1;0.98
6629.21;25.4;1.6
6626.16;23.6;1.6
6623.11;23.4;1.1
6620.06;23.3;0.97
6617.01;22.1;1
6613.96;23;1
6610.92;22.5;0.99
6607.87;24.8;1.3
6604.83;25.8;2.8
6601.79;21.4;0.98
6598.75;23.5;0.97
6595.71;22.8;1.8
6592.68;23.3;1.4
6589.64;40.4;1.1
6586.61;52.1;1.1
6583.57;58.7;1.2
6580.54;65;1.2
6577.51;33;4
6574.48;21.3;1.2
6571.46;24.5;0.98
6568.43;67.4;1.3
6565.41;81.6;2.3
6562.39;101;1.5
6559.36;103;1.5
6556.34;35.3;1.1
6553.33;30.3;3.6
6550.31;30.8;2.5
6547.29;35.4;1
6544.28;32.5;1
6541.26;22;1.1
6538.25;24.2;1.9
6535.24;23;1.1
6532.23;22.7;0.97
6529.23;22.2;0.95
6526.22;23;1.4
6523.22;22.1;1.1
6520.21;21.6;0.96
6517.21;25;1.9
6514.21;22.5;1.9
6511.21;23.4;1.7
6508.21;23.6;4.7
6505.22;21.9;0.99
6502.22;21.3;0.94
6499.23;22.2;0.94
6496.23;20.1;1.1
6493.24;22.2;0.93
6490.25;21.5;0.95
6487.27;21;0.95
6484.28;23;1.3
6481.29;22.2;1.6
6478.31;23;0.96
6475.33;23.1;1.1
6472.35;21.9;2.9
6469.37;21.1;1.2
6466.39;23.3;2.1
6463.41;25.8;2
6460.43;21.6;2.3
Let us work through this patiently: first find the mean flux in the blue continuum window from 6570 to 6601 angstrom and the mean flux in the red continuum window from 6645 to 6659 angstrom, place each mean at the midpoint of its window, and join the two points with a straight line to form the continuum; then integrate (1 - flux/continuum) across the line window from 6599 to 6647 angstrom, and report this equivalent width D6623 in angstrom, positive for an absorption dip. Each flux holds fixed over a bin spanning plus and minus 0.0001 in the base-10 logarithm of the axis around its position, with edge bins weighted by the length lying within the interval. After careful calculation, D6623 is 8.2 angstrom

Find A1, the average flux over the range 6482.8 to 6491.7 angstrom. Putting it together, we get 21.8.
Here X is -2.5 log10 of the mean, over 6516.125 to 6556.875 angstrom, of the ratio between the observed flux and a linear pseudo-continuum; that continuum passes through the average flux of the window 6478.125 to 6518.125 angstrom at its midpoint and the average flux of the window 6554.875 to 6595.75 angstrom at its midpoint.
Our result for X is 0.39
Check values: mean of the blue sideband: 22.3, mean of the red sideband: 53.1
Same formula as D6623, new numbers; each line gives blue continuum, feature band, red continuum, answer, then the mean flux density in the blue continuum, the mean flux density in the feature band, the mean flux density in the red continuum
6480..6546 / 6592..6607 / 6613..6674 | -0.2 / 22.9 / 23.4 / 23.2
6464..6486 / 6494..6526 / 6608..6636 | 0.6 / 22.6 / 22.4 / 23.5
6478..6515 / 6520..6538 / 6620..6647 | -0.1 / 22.1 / 22.6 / 23.7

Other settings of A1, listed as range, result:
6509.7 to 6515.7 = 22.9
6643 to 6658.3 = 23.1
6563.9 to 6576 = 48.7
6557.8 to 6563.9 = 101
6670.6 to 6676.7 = 25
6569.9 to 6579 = 26.4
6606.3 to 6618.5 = 23.1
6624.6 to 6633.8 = 24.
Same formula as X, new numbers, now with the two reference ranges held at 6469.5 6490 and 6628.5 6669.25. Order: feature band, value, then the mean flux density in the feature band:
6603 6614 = -0.06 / 24.1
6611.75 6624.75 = 0.00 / 22.9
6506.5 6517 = -0.05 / 23.4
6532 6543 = -0.03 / 23.2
